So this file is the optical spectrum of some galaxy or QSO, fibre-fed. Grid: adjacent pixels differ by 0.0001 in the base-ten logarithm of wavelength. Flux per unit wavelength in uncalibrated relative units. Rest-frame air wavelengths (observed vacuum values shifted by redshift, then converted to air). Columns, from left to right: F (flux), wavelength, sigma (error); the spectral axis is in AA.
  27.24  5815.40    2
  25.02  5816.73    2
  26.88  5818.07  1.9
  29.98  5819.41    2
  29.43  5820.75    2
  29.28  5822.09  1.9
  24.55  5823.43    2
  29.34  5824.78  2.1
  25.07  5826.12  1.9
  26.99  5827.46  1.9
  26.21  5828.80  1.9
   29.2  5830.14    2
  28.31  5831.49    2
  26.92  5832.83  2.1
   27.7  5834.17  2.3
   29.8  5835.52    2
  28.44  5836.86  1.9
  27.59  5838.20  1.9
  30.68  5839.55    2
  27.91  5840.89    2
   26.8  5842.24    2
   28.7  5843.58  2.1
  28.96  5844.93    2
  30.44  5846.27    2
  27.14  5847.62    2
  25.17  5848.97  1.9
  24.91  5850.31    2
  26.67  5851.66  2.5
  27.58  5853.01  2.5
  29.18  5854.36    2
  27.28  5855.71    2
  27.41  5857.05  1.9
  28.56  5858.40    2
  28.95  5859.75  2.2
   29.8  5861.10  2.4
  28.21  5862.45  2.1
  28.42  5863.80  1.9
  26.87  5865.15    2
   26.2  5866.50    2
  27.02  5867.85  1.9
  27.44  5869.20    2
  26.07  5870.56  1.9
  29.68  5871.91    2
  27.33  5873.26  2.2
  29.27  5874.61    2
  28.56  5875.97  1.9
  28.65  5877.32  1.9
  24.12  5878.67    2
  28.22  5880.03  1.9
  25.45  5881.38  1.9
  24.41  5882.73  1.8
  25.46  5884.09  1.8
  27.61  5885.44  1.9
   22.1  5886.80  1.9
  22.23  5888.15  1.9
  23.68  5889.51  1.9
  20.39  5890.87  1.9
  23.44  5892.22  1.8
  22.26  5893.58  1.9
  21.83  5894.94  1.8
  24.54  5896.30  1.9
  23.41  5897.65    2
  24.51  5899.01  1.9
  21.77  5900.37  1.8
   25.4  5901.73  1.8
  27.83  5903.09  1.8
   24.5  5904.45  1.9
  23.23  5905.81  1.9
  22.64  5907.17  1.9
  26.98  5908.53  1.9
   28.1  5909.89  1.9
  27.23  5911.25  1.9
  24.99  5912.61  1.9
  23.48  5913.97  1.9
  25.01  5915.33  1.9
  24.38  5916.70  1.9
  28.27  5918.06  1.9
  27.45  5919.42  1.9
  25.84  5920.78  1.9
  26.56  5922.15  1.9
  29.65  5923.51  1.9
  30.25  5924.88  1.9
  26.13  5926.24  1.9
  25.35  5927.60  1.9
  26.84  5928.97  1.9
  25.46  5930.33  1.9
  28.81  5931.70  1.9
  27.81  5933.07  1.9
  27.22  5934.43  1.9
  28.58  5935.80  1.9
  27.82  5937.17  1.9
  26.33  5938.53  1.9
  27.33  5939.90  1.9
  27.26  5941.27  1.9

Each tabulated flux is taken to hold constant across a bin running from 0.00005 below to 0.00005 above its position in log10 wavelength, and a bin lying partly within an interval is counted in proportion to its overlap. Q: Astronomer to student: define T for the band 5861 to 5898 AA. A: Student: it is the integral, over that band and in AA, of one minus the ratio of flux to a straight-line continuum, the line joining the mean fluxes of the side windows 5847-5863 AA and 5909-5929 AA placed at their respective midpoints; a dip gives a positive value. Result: 2.0 AA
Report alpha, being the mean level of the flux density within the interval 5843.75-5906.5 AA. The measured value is 26.1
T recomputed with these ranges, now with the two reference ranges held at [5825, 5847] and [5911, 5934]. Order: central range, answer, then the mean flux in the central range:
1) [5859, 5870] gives -0.1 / 27.8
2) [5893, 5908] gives 1.8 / 23.8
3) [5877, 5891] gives 1.3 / 24.8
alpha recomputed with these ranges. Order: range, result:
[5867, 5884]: 27.1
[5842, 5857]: 27.6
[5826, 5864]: 27.9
